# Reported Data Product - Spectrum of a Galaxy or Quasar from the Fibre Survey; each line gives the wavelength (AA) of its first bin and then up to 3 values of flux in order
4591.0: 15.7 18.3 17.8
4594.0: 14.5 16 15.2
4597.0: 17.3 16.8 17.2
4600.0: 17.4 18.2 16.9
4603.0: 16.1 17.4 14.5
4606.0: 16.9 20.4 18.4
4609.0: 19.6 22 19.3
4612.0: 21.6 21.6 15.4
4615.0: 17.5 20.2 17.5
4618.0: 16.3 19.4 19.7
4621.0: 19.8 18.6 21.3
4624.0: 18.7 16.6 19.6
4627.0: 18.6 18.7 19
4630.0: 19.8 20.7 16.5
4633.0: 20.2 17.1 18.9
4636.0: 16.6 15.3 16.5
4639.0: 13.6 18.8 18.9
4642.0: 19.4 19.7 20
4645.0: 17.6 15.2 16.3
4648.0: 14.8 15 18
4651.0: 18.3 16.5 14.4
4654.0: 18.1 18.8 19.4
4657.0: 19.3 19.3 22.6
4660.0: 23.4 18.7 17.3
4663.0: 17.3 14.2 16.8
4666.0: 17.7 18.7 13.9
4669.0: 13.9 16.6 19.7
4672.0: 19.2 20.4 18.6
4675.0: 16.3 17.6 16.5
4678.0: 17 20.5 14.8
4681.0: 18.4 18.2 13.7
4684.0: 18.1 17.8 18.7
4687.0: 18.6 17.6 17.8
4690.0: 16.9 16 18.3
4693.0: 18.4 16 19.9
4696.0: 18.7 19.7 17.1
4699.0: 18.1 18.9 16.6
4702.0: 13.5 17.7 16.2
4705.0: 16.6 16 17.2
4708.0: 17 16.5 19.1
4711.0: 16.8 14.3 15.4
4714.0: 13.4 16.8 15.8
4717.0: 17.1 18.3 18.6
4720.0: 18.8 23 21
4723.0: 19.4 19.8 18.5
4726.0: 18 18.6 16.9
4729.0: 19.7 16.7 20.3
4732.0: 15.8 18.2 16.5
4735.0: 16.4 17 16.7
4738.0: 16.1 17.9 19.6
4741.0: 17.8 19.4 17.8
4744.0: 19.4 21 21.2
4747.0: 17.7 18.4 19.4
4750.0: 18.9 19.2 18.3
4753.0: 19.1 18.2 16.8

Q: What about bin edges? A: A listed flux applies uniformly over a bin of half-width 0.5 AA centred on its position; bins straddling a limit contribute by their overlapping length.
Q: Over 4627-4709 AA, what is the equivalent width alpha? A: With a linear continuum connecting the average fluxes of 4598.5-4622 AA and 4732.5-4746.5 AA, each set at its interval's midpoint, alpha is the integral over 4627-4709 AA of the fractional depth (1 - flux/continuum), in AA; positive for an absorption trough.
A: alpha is 3.0 AA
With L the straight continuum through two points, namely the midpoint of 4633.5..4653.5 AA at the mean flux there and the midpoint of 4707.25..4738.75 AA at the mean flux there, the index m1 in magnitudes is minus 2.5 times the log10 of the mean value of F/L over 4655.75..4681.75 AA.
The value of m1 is -0.05 mag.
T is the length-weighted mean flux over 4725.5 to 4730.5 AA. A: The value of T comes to 18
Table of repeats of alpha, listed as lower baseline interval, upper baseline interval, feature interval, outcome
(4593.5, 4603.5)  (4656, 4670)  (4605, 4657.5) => -3.0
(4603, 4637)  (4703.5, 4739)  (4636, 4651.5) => 1.0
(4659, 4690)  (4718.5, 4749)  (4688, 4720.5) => 1.8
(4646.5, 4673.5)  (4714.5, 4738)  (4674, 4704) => 0.7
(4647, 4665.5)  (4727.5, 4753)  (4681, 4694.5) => 0.4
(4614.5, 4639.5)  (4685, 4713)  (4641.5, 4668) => 0.0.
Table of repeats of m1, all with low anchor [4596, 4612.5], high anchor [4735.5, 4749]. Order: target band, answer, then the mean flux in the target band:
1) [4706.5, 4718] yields 0.125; 16.4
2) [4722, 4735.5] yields 0.017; 18.2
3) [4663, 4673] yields 0.080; 17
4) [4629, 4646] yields 0.006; 18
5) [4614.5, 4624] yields -0.048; 18.9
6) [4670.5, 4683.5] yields 0.031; 17.8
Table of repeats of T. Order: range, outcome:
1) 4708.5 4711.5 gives 17.5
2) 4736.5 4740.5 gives 17.6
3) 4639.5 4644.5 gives 19.4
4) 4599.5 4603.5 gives 17.1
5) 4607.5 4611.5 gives 19.8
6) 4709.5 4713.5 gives 16.4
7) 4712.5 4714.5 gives 14.4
